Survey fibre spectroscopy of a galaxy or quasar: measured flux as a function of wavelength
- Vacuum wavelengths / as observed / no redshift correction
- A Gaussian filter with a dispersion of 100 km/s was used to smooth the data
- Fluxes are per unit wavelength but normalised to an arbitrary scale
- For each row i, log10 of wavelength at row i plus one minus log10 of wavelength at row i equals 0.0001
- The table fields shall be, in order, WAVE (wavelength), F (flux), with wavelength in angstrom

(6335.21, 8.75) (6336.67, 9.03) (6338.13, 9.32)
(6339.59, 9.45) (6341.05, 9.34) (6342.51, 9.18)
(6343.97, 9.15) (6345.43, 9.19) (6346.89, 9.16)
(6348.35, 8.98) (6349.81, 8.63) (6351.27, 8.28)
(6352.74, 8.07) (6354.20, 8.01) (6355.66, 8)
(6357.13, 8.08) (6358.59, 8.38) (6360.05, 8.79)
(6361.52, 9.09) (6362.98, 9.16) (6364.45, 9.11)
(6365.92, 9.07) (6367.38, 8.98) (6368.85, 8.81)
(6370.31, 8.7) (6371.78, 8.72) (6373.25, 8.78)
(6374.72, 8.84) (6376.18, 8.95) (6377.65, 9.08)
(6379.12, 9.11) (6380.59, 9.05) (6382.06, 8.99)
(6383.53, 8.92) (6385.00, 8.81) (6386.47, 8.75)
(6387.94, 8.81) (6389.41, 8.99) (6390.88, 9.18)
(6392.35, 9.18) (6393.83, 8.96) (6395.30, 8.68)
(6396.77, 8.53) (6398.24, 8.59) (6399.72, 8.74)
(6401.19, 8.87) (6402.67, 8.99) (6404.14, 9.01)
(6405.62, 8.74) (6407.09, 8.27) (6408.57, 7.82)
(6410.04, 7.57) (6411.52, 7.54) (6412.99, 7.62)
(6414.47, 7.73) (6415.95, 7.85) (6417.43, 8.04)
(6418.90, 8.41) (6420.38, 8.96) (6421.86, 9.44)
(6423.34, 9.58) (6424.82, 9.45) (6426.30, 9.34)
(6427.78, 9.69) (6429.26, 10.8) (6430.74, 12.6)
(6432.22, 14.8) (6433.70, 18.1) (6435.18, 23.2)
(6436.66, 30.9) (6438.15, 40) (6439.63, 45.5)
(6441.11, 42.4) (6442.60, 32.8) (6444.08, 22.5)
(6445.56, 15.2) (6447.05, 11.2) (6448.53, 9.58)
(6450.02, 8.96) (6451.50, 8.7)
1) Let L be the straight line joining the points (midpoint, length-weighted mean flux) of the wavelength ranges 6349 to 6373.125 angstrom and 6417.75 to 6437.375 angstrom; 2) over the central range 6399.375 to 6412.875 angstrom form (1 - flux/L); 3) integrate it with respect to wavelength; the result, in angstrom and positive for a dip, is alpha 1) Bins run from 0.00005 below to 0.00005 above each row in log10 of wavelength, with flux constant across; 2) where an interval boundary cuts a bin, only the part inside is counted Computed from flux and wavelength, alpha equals 4.0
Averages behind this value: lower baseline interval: 8.62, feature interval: 8.35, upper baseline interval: 13.4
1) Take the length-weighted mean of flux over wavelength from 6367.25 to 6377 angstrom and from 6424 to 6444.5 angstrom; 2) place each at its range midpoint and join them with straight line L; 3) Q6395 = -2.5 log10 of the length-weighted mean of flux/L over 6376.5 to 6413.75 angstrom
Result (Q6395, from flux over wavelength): 0.48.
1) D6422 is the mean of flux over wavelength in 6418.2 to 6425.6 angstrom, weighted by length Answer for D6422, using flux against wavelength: 9.17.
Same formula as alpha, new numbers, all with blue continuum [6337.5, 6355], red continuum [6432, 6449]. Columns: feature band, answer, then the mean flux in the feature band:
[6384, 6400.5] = 8.0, 8.84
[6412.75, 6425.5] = 7.8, 8.59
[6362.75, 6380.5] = 6.0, 8.94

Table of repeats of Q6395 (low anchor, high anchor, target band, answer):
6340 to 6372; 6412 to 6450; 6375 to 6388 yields 0.27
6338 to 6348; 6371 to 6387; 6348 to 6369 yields 0.06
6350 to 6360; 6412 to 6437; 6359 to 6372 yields -0.02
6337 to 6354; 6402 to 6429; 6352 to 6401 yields 0.00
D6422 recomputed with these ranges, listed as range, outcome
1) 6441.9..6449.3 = 18.1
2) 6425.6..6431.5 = 10.6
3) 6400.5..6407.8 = 8.78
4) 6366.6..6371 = 8.85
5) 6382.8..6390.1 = 8.86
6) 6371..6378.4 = 8.87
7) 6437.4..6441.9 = 42.5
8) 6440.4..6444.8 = 32.5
